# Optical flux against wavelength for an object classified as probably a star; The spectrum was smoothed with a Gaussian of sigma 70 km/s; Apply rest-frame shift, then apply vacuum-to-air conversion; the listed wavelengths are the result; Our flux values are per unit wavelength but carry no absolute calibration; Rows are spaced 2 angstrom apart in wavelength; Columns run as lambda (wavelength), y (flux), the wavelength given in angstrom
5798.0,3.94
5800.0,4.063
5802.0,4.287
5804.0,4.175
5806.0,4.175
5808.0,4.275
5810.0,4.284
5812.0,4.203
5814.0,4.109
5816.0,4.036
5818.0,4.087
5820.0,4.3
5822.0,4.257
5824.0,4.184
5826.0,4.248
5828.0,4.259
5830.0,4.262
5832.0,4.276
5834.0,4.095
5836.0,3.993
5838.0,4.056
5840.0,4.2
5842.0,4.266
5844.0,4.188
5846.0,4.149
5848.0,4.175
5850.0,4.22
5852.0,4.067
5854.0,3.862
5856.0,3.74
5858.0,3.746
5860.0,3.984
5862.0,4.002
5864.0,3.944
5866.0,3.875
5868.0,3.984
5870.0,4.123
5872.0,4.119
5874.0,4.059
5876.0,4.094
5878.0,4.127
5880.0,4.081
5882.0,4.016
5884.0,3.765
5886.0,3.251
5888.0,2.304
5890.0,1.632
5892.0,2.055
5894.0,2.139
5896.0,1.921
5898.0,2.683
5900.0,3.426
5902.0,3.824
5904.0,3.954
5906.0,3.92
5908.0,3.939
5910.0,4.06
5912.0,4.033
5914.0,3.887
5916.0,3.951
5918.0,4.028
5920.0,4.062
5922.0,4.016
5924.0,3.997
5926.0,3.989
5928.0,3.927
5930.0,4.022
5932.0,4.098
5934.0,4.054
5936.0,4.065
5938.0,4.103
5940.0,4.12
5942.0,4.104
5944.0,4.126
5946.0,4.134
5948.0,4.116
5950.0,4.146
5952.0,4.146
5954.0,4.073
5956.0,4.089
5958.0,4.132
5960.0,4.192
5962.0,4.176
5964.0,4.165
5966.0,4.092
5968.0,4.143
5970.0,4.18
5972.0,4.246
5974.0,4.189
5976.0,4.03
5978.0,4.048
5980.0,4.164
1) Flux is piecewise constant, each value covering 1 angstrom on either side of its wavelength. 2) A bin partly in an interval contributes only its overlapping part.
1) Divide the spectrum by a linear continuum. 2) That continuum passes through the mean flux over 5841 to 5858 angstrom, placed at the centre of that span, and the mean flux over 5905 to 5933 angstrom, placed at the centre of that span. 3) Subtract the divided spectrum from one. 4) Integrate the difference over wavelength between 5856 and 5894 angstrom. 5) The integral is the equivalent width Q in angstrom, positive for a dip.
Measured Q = 4.3 angstrom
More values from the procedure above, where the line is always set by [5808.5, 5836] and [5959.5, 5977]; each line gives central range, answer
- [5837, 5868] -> 1.16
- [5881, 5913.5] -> 7.64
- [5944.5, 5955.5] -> 0.10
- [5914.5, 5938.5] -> 0.84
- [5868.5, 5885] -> 0.53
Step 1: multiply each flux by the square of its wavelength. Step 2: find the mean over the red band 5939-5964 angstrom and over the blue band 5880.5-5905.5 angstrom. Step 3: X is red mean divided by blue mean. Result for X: 1.42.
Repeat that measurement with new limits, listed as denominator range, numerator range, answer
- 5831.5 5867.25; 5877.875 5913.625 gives 0.82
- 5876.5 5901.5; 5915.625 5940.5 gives 1.37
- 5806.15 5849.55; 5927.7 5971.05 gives 1.02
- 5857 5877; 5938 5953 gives 1.06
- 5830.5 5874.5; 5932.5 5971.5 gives 1.05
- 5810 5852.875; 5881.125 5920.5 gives 0.82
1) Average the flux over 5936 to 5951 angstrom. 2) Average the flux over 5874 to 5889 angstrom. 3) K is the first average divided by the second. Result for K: 1.12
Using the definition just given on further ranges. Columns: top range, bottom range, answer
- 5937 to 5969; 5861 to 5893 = 1.15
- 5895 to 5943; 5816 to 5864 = 0.93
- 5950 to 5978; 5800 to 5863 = 1.00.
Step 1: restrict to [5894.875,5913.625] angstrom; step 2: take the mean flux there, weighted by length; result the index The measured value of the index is 3.53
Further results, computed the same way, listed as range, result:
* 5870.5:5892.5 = 3.46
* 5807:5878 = 4.11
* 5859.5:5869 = 3.96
